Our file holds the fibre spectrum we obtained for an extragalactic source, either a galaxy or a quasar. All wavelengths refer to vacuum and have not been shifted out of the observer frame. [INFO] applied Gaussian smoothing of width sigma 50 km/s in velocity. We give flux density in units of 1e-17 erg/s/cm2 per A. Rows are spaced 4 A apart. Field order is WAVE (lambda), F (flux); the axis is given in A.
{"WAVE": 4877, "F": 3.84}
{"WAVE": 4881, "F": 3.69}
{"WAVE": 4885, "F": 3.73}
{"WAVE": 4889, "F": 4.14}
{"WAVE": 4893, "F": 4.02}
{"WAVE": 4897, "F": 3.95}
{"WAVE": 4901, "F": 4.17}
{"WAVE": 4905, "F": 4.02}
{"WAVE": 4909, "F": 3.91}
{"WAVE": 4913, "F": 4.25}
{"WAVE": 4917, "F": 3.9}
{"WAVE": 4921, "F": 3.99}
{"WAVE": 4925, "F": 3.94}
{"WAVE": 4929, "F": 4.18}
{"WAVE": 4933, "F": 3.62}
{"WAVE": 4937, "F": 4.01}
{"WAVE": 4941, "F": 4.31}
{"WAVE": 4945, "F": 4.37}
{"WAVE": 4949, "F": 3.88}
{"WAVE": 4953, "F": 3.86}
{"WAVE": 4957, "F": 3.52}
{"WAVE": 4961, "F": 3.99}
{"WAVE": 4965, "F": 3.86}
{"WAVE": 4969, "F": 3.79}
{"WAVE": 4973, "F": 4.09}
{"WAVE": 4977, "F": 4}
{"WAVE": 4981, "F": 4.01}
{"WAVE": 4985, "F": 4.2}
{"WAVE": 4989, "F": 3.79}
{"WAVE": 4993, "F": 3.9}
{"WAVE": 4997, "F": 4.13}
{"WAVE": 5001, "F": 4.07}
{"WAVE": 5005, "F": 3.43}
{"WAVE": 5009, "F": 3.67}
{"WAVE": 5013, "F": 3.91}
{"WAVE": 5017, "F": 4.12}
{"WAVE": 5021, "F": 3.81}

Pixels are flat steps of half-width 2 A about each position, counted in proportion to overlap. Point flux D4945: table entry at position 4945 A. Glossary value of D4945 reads 4.37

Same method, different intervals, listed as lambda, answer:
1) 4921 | 3.99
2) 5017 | 4.12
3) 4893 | 4.02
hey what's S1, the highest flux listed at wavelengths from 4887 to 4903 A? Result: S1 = 4.17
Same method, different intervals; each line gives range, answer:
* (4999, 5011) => 4.07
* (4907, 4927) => 4.25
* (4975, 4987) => 4.2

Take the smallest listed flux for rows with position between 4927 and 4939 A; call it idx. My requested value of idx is 3.62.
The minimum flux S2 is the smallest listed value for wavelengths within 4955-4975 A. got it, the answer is 3.52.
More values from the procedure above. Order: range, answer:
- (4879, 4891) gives 3.69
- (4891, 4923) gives 3.9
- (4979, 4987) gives 4.01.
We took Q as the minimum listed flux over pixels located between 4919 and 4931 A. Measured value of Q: 3.94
